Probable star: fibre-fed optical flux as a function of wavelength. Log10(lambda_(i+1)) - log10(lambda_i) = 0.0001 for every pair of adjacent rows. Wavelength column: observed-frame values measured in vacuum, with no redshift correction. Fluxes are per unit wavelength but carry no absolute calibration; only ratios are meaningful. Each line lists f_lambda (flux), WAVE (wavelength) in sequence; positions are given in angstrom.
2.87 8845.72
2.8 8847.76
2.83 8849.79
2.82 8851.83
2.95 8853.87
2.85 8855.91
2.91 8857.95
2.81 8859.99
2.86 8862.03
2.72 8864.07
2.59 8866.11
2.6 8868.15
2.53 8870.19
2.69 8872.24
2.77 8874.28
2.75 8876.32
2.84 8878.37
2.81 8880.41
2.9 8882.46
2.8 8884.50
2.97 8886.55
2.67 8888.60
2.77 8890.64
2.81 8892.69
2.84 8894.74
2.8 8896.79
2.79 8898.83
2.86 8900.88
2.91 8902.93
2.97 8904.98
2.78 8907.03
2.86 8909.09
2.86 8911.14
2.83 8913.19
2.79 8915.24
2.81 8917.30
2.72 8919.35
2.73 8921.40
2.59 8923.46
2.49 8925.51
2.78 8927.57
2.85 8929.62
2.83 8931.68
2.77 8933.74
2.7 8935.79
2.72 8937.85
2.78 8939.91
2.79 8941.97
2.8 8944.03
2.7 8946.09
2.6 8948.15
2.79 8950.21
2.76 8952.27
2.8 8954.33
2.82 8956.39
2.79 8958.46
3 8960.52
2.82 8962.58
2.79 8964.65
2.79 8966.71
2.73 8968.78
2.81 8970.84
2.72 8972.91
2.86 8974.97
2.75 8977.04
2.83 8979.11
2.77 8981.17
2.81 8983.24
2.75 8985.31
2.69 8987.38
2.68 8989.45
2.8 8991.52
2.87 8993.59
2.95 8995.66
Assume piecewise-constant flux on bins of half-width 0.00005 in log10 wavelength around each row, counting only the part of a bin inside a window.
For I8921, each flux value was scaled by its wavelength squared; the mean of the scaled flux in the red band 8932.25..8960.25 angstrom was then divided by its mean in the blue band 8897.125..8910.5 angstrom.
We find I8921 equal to 1.0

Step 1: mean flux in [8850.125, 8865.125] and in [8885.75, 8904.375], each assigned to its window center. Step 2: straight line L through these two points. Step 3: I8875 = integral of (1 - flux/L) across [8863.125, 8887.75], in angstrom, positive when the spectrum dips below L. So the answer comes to 0.8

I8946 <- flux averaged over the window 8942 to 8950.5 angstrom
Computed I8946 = 2.72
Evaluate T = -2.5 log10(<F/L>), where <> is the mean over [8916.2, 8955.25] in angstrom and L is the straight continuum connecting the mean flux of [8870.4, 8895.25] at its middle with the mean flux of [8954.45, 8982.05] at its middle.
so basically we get 0.02 mag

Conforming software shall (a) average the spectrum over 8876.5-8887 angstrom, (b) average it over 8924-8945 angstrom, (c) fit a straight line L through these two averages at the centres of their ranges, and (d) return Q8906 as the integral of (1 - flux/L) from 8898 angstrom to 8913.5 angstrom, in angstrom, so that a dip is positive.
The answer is -0.3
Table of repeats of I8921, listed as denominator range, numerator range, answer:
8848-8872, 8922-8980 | 1.02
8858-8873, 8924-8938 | 1.03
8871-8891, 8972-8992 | 1.01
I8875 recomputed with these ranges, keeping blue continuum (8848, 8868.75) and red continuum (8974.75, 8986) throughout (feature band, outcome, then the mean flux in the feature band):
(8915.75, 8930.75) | 0.44 angstrom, 2.71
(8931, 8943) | 0.13 angstrom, 2.76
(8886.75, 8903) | -0.07 angstrom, 2.81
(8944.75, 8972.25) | 0.09 angstrom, 2.78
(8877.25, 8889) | -0.18 angstrom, 2.84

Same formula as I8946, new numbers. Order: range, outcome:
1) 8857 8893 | 2.77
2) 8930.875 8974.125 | 2.78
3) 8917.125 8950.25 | 2.73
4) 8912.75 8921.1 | 2.78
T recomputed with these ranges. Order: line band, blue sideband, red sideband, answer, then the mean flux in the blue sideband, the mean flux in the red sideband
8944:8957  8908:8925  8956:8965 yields 0.03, 2.76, 2.85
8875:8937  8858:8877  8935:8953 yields -0.03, 2.71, 2.74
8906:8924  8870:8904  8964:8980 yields 0.01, 2.8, 2.78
